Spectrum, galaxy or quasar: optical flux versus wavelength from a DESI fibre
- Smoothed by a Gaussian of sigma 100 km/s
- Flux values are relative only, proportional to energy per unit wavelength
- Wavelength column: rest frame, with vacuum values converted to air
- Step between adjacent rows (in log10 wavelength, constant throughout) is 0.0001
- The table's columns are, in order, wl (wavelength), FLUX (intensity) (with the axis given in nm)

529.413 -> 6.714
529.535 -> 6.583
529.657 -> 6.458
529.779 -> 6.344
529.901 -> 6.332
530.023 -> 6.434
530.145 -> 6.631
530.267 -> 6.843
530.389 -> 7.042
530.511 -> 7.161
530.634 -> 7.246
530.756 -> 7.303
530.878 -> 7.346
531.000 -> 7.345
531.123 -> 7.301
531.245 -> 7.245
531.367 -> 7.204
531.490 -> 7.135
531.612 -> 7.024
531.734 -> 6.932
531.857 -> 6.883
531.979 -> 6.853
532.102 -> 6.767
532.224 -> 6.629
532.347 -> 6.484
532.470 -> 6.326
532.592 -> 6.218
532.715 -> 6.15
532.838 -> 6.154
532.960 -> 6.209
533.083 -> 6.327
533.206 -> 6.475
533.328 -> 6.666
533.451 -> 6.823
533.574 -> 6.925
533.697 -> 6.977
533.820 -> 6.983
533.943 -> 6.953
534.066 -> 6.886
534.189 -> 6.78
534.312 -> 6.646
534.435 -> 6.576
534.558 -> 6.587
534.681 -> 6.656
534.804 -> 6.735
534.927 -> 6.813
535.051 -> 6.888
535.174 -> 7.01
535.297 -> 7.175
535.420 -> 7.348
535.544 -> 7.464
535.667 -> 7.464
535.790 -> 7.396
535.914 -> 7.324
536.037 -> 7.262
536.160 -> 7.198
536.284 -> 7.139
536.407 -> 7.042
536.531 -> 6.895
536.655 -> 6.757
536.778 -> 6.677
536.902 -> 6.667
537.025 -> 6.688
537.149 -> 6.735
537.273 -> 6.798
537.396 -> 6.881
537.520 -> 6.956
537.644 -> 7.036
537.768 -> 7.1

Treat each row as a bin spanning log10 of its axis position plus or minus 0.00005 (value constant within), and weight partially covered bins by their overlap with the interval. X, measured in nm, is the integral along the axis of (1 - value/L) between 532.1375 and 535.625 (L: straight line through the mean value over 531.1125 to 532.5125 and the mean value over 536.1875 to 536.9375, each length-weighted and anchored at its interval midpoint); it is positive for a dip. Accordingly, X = 0.09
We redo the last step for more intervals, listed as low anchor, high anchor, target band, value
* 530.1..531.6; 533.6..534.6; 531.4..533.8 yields 0.111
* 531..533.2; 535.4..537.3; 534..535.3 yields 0.025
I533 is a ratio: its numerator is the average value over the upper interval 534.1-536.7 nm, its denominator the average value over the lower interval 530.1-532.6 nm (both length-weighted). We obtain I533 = 1.01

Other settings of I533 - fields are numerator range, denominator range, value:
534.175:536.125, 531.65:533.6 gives 1.07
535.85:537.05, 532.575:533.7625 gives 1.07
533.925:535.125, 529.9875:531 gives 0.96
